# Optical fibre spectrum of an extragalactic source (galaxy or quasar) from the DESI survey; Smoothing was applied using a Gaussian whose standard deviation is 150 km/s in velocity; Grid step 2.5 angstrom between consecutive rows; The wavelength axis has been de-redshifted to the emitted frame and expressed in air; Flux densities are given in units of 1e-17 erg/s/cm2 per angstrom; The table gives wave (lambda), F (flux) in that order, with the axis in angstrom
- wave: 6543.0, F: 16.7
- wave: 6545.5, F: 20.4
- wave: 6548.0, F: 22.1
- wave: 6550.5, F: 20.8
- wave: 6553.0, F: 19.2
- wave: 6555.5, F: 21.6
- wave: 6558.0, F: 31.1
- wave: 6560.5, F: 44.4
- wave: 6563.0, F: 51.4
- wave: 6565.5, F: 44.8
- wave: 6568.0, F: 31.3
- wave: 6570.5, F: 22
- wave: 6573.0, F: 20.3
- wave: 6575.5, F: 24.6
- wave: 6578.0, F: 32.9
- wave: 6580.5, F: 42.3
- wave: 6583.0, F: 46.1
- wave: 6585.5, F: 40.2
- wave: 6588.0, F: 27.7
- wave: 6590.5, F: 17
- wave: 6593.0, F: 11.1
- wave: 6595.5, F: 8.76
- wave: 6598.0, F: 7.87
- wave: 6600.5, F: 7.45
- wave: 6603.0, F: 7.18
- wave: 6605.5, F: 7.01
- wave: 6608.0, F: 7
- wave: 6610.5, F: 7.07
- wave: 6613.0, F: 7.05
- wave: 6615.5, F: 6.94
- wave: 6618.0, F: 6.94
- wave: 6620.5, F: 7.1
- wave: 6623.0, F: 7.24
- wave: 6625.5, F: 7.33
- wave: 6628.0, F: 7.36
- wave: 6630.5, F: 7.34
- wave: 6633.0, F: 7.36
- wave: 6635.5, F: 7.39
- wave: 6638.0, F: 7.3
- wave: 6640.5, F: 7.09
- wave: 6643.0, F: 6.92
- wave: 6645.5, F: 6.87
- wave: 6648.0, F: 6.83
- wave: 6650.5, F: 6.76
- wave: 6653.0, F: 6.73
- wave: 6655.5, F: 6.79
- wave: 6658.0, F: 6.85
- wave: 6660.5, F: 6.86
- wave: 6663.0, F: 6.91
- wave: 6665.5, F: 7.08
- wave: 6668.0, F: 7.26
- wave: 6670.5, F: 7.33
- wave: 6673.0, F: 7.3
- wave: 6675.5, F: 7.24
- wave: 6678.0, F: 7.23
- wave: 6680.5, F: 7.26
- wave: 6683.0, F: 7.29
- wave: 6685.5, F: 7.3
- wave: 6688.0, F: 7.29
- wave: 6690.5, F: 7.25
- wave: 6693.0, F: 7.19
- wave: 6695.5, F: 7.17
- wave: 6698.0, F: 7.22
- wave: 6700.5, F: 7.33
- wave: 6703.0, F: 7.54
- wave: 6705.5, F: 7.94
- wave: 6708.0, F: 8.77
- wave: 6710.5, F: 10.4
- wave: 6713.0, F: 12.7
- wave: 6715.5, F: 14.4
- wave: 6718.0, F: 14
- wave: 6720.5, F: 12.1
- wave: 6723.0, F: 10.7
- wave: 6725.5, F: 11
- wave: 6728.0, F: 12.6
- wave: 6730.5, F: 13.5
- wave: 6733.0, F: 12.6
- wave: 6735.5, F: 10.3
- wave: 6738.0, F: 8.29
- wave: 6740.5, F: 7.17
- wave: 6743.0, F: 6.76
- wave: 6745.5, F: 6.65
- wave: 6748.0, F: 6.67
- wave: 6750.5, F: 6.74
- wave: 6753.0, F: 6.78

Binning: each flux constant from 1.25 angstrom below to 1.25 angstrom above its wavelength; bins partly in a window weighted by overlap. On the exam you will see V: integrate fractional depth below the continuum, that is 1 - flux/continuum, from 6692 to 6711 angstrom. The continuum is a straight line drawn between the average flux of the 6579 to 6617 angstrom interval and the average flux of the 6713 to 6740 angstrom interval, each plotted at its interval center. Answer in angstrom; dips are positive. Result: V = 7.3 angstrom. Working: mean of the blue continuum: 16.8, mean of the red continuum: 11.9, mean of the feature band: 7.86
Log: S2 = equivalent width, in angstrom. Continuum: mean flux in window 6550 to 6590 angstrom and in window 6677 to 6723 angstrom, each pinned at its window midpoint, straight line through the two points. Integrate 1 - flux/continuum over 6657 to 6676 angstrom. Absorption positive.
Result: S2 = 10.0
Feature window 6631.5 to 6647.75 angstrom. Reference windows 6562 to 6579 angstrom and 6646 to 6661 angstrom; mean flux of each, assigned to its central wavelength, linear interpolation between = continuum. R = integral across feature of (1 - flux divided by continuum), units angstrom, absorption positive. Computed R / 5.6 angstrom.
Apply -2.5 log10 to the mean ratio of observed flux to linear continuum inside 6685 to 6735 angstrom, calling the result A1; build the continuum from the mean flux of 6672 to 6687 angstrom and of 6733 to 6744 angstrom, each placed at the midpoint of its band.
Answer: -0.23 mag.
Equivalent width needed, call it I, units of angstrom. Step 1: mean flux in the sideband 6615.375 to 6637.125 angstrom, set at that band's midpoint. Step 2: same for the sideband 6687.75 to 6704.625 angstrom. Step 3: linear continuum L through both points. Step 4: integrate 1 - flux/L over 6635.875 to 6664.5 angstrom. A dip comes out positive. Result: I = 1.3 angstrom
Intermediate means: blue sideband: 7.24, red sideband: 7.3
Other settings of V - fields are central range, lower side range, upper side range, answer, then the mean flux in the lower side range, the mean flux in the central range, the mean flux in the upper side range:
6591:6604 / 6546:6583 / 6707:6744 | 8.7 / 30.9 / 8.99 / 11.1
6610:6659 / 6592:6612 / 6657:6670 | 2.4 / 7.88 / 7.06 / 7.01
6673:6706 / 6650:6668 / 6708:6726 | 7.6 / 6.89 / 7.31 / 12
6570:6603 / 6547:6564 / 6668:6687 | 2.1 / 29.9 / 23.1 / 7.28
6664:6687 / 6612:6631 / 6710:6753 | 3.8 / 7.16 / 7.25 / 10.3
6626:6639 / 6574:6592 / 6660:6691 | 7.9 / 32.5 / 7.35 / 7.21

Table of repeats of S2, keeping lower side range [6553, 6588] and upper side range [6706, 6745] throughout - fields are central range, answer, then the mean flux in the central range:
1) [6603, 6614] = 8.3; 7.05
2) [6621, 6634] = 9.3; 7.31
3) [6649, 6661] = 8.2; 6.79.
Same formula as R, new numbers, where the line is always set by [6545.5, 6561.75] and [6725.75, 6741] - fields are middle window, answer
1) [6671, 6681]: 5.4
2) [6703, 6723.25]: 2.2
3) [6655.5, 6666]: 6.2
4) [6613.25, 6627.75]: 9.4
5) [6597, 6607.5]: 7.0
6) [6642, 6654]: 7.5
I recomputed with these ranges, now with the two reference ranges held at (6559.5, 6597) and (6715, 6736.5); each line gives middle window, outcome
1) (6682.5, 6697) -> 8.2 angstrom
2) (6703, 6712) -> 3.5 angstrom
